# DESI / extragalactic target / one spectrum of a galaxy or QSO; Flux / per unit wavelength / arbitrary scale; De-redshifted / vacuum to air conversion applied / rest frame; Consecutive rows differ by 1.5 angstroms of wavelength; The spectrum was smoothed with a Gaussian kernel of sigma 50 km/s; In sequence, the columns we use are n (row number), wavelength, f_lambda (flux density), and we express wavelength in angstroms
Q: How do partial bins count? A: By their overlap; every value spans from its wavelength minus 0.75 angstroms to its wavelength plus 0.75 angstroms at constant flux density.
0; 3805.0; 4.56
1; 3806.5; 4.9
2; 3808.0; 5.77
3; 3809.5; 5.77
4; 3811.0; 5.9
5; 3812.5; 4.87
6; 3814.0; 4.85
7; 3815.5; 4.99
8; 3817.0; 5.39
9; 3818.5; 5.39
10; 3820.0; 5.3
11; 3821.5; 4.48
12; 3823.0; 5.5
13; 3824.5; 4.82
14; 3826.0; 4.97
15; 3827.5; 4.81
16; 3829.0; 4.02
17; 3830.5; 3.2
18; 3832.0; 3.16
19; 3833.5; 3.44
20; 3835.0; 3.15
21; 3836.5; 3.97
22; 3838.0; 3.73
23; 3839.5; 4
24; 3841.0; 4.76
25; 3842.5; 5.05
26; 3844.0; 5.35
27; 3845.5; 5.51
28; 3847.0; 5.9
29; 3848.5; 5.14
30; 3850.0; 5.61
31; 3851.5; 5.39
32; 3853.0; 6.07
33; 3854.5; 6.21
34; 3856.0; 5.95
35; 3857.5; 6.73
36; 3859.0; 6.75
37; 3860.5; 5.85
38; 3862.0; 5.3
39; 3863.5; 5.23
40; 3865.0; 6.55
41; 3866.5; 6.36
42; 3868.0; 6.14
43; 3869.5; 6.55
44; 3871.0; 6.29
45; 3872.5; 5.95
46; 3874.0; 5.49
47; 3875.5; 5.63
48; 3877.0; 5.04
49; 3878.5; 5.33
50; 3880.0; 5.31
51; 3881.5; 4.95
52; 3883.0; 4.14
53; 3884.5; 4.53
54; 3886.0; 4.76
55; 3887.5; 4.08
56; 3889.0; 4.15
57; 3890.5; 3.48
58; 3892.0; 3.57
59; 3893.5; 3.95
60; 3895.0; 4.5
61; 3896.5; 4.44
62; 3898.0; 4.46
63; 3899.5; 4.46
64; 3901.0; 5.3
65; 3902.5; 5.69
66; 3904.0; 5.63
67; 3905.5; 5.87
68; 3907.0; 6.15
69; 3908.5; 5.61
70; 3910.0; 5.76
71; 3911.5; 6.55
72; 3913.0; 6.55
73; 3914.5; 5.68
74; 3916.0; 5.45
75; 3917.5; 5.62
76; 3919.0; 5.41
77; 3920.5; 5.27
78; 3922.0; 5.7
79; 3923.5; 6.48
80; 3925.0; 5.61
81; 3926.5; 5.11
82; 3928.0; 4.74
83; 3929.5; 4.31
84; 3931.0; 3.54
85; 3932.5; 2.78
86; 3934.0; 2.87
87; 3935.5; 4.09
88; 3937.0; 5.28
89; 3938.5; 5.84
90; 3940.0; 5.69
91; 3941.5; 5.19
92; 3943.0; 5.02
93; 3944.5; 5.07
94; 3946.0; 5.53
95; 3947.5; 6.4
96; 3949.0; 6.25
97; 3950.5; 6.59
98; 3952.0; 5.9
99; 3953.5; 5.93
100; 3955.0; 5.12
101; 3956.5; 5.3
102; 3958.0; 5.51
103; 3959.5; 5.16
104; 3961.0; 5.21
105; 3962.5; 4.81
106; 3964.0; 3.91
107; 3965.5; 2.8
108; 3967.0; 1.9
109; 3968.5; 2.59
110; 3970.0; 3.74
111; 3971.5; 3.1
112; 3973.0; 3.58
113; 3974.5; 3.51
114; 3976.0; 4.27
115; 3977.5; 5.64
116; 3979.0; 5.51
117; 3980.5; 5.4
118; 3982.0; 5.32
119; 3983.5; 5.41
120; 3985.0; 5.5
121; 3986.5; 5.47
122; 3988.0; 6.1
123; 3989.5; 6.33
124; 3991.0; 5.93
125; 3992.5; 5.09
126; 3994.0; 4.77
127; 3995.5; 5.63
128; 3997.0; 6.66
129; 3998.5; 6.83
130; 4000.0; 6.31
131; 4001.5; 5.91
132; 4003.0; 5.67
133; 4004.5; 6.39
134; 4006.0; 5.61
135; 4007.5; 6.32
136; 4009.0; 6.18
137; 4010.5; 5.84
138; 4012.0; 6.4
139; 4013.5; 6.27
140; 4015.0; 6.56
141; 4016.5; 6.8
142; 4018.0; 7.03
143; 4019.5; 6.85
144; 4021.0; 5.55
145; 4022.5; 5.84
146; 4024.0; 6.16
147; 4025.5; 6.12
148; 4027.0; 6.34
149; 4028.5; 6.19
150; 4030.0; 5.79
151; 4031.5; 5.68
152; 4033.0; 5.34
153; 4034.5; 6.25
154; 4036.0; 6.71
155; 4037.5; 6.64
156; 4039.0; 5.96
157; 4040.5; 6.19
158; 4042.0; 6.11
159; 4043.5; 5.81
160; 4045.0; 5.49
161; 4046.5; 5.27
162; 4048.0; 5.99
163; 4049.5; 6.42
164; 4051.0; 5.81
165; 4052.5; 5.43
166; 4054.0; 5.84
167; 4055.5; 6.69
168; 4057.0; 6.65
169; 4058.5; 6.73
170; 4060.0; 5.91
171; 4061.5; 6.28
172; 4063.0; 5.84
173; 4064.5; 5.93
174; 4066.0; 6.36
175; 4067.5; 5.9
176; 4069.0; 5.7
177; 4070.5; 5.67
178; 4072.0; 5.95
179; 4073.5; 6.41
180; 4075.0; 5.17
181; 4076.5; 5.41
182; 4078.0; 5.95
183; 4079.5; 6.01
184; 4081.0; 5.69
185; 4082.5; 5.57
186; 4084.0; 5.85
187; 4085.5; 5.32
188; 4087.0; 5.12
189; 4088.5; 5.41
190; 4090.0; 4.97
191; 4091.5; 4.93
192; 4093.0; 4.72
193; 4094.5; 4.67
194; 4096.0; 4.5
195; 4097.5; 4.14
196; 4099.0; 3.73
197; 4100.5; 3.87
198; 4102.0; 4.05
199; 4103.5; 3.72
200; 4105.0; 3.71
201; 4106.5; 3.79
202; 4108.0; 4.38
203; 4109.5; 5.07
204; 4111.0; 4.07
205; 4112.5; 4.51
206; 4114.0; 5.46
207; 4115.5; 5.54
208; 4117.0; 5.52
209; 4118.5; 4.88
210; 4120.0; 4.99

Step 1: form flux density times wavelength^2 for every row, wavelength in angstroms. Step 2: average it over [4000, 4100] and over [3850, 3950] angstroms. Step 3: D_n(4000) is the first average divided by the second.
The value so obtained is 1.19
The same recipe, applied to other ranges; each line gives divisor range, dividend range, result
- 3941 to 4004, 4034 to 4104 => 1.14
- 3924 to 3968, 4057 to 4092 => 1.26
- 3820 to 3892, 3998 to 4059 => 1.32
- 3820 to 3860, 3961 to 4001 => 1.06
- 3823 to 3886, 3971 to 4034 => 1.20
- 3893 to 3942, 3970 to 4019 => 1.14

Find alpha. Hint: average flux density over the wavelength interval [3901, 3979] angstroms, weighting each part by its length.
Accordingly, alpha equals 5.01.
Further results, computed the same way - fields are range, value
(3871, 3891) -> 4.91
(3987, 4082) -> 6.04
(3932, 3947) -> 4.8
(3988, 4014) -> 6.01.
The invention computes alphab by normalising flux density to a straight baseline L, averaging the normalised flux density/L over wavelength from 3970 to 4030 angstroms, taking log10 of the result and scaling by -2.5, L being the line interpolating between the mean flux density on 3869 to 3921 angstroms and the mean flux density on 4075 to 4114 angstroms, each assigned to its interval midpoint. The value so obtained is -0.15 mag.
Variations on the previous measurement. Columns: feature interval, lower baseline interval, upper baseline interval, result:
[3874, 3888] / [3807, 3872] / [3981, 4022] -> 0.107 mag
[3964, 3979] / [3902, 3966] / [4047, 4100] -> 0.440 mag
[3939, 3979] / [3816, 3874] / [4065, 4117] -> 0.079 mag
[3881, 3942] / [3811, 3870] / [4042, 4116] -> 0.053 mag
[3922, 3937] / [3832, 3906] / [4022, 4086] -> 0.195 mag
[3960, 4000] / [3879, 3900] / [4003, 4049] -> 0.148 mag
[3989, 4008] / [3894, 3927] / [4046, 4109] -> -0.098 mag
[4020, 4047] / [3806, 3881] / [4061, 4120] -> -0.164 mag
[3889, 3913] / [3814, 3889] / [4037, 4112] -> 0.032 mag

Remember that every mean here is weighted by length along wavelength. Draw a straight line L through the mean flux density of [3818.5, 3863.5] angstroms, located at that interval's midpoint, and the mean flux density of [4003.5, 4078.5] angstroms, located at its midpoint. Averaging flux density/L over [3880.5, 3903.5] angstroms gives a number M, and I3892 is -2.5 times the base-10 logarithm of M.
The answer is 0.18 mag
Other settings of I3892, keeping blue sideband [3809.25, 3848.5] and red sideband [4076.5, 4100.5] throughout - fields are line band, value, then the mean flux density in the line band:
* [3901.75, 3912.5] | -0.22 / 5.91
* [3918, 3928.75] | -0.14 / 5.48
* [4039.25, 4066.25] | -0.20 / 6.03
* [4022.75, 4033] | -0.20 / 5.98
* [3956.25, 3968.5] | 0.17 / 4.18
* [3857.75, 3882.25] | -0.22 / 5.81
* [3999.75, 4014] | -0.22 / 6.08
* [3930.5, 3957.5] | -0.06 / 5.15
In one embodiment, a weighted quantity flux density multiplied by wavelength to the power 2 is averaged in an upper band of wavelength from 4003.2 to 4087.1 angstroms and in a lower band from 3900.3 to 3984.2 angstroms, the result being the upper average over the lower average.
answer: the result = 1.26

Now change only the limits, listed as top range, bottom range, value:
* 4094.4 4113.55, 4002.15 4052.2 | 0.71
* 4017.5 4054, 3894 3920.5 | 1.18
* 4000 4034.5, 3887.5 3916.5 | 1.28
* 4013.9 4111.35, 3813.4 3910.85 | 1.22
